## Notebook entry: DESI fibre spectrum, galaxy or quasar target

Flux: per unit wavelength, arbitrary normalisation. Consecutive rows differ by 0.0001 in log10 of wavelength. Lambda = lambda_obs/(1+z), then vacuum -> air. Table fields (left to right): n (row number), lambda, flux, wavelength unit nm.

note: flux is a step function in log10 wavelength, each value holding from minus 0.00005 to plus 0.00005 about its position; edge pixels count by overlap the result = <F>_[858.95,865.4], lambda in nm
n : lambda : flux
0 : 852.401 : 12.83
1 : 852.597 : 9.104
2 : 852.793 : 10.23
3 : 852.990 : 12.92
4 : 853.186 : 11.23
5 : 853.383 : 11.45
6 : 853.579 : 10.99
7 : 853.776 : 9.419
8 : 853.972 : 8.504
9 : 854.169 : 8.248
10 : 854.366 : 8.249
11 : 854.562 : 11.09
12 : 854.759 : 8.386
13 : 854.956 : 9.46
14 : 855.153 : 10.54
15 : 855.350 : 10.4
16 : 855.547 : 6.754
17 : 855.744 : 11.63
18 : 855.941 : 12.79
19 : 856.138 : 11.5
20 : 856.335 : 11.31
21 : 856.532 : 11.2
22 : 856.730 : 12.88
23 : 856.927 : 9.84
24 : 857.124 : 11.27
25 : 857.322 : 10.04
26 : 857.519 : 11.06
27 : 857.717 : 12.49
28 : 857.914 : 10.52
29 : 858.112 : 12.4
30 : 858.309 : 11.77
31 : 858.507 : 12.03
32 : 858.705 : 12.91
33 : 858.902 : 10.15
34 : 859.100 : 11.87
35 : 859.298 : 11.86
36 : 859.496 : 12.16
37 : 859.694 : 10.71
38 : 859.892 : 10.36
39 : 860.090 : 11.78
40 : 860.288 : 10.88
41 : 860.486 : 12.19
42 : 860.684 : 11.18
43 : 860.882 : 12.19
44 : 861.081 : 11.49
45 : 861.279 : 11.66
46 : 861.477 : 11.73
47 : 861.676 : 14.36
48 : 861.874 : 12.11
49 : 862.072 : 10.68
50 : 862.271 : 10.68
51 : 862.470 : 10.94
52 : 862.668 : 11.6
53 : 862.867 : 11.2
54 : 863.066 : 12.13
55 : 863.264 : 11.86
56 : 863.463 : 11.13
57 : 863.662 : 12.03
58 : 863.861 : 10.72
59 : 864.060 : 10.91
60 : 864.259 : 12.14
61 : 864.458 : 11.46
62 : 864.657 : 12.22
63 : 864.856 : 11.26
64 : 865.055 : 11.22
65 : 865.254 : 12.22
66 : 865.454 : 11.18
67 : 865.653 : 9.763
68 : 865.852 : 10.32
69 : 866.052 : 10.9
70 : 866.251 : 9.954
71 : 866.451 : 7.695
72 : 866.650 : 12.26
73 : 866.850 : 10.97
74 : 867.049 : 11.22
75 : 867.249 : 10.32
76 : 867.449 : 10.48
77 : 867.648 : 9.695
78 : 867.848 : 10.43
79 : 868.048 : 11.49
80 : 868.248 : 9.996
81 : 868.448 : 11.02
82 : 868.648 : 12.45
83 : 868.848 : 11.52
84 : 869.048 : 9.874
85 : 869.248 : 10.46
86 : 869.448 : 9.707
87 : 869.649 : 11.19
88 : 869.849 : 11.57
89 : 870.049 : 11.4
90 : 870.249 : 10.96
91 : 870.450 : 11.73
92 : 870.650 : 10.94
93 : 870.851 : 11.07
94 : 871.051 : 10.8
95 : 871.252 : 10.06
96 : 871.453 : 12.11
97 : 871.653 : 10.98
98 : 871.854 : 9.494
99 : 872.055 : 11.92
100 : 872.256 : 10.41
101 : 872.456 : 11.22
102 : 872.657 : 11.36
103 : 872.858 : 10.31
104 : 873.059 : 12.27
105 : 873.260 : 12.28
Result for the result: 11.6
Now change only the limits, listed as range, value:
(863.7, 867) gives 11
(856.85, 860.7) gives 11.4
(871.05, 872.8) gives 10.9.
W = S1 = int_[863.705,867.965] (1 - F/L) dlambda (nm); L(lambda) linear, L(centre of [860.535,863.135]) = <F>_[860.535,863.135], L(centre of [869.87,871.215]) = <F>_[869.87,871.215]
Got 0.22 nm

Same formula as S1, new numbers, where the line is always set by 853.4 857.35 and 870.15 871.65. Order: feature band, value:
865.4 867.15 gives 0.06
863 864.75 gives -0.15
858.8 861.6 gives -0.25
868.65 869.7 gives 0.03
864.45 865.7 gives -0.07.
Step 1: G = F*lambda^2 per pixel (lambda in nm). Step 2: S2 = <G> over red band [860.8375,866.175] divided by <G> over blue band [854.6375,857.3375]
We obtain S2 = 1.10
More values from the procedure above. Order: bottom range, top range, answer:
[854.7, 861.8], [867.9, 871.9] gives 1.00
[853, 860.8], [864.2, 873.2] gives 1.03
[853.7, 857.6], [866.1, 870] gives 1.07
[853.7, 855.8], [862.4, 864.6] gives 1.26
